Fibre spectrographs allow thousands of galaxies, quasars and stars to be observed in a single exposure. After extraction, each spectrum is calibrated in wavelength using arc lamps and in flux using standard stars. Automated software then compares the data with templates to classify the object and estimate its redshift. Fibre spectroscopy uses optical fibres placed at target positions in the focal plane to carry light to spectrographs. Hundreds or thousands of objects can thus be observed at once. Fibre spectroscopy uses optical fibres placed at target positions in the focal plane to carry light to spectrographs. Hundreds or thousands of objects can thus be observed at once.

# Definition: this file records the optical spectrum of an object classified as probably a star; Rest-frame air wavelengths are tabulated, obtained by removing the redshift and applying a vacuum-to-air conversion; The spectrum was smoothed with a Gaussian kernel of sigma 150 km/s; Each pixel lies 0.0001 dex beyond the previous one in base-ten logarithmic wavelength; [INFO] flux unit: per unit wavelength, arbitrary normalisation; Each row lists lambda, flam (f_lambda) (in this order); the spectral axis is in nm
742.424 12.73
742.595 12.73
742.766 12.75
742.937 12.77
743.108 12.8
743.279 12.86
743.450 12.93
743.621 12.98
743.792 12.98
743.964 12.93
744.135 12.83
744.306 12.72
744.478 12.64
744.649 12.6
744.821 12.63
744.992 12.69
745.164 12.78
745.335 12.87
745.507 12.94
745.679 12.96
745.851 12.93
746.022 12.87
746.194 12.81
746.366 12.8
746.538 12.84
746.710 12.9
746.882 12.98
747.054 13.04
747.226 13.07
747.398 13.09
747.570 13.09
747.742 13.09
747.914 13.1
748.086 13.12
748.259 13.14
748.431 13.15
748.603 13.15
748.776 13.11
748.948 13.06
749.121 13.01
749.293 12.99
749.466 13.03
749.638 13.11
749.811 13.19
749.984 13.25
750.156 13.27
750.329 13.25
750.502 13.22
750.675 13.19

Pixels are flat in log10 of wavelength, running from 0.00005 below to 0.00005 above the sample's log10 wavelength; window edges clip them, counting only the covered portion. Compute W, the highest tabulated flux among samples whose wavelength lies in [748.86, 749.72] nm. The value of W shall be 13.11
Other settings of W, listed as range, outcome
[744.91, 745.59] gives 12.94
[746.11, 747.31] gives 13.07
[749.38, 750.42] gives 13.27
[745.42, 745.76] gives 12.96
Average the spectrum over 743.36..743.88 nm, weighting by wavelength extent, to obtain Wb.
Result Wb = 13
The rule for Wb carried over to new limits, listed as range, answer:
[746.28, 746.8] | 12.8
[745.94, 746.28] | 12.8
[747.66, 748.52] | 13.1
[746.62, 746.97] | 12.9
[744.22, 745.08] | 12.7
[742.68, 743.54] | 12.8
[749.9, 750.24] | 13.3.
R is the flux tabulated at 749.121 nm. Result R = 13.01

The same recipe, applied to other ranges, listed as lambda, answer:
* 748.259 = 13.14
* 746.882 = 12.98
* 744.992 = 12.69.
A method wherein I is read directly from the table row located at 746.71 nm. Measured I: 12.9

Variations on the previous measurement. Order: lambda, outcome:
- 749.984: 13.25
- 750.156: 13.27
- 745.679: 12.96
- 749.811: 13.19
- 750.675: 13.19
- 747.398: 13.09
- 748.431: 13.15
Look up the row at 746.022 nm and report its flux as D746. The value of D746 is 12.87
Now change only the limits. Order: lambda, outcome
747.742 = 13.09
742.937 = 12.77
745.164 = 12.78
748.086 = 13.12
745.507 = 12.94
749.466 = 13.03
